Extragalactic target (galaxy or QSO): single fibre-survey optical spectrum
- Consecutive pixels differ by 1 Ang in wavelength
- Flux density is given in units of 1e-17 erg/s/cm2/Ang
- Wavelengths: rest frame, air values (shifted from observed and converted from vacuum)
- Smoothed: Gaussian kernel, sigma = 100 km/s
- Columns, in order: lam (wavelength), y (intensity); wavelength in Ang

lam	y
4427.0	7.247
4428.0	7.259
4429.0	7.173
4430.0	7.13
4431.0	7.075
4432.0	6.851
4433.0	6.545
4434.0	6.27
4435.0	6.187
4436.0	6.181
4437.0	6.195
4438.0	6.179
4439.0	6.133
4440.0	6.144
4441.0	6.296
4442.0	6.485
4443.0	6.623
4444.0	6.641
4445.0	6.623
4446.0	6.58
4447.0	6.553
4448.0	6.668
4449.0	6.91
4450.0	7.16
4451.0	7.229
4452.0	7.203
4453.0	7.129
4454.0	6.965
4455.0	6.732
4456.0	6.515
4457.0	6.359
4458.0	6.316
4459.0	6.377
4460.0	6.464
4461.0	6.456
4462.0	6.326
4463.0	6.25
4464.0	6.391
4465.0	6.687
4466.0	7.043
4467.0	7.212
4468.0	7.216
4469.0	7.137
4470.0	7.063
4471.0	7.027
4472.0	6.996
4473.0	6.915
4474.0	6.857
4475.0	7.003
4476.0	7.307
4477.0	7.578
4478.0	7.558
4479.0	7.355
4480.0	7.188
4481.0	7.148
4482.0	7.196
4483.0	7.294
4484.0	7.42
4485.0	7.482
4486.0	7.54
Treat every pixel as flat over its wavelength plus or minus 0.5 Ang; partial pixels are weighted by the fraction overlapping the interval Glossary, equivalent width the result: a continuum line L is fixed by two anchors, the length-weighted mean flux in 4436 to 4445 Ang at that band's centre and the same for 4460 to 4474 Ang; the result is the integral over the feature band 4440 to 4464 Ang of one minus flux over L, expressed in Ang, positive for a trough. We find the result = -0.3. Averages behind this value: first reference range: 6.34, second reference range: 6.81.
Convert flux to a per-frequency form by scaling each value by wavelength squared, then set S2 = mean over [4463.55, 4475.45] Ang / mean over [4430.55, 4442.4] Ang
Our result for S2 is 1.11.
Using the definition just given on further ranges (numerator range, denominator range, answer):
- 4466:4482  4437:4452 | 1.10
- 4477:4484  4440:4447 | 1.14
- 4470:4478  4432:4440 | 1.16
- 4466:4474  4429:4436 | 1.08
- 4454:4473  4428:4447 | 1.04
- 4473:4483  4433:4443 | 1.17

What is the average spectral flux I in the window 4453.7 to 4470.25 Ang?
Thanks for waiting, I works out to 6.67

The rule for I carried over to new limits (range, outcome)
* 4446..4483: 6.9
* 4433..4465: 6.54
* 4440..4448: 6.53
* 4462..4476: 6.9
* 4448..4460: 6.79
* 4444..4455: 6.88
